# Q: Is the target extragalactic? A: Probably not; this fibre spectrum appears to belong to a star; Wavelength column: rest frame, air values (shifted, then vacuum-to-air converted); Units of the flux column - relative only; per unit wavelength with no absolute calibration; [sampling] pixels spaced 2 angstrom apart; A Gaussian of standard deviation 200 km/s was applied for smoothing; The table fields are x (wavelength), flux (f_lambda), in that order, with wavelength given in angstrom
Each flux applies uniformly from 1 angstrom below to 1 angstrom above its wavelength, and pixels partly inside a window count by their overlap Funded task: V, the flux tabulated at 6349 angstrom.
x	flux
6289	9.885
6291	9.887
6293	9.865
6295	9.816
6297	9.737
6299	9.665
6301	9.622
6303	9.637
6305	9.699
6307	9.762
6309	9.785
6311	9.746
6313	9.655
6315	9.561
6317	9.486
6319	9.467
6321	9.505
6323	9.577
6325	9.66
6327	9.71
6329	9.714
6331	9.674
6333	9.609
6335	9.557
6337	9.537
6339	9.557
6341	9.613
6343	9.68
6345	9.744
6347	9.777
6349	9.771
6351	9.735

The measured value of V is 9.771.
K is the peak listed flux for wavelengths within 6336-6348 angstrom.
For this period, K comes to 9.777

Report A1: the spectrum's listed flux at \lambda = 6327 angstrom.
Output 9.71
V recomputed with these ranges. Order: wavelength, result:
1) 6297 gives 9.737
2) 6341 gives 9.613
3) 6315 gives 9.561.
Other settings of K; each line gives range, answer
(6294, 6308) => 9.816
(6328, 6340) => 9.714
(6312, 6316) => 9.655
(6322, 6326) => 9.66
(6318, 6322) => 9.505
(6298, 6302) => 9.665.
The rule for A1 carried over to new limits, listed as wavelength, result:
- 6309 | 9.785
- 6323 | 9.577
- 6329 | 9.714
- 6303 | 9.637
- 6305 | 9.699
